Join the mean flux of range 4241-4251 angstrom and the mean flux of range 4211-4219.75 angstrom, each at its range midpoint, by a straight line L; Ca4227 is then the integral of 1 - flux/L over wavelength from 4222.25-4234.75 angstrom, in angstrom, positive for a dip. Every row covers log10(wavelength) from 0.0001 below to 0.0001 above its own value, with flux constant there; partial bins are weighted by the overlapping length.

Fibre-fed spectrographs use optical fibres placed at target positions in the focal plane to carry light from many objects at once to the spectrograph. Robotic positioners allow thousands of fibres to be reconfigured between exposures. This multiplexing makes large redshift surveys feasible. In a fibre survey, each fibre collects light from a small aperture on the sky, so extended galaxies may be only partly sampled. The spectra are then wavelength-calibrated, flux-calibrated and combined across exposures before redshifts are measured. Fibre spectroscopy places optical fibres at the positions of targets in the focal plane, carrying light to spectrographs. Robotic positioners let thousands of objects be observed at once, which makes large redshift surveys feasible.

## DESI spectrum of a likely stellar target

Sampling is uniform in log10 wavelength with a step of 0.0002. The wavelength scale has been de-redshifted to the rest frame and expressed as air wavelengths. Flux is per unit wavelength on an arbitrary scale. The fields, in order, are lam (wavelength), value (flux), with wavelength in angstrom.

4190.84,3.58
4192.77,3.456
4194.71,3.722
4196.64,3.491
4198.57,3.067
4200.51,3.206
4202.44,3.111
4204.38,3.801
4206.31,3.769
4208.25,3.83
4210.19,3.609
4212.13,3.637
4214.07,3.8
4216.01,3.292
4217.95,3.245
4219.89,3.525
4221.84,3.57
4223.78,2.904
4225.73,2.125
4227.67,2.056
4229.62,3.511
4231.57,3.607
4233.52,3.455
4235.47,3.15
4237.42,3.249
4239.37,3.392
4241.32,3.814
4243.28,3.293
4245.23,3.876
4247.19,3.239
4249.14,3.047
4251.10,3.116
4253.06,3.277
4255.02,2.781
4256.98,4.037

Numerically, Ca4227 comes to 1.7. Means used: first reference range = 3.5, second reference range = 3.4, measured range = 2.98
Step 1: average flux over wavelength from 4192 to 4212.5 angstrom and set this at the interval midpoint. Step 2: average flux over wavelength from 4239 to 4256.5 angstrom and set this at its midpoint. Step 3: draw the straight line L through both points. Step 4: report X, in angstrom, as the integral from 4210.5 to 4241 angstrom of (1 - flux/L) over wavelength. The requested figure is 1.5 angstrom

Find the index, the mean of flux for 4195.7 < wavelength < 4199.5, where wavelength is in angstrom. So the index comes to 3.28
